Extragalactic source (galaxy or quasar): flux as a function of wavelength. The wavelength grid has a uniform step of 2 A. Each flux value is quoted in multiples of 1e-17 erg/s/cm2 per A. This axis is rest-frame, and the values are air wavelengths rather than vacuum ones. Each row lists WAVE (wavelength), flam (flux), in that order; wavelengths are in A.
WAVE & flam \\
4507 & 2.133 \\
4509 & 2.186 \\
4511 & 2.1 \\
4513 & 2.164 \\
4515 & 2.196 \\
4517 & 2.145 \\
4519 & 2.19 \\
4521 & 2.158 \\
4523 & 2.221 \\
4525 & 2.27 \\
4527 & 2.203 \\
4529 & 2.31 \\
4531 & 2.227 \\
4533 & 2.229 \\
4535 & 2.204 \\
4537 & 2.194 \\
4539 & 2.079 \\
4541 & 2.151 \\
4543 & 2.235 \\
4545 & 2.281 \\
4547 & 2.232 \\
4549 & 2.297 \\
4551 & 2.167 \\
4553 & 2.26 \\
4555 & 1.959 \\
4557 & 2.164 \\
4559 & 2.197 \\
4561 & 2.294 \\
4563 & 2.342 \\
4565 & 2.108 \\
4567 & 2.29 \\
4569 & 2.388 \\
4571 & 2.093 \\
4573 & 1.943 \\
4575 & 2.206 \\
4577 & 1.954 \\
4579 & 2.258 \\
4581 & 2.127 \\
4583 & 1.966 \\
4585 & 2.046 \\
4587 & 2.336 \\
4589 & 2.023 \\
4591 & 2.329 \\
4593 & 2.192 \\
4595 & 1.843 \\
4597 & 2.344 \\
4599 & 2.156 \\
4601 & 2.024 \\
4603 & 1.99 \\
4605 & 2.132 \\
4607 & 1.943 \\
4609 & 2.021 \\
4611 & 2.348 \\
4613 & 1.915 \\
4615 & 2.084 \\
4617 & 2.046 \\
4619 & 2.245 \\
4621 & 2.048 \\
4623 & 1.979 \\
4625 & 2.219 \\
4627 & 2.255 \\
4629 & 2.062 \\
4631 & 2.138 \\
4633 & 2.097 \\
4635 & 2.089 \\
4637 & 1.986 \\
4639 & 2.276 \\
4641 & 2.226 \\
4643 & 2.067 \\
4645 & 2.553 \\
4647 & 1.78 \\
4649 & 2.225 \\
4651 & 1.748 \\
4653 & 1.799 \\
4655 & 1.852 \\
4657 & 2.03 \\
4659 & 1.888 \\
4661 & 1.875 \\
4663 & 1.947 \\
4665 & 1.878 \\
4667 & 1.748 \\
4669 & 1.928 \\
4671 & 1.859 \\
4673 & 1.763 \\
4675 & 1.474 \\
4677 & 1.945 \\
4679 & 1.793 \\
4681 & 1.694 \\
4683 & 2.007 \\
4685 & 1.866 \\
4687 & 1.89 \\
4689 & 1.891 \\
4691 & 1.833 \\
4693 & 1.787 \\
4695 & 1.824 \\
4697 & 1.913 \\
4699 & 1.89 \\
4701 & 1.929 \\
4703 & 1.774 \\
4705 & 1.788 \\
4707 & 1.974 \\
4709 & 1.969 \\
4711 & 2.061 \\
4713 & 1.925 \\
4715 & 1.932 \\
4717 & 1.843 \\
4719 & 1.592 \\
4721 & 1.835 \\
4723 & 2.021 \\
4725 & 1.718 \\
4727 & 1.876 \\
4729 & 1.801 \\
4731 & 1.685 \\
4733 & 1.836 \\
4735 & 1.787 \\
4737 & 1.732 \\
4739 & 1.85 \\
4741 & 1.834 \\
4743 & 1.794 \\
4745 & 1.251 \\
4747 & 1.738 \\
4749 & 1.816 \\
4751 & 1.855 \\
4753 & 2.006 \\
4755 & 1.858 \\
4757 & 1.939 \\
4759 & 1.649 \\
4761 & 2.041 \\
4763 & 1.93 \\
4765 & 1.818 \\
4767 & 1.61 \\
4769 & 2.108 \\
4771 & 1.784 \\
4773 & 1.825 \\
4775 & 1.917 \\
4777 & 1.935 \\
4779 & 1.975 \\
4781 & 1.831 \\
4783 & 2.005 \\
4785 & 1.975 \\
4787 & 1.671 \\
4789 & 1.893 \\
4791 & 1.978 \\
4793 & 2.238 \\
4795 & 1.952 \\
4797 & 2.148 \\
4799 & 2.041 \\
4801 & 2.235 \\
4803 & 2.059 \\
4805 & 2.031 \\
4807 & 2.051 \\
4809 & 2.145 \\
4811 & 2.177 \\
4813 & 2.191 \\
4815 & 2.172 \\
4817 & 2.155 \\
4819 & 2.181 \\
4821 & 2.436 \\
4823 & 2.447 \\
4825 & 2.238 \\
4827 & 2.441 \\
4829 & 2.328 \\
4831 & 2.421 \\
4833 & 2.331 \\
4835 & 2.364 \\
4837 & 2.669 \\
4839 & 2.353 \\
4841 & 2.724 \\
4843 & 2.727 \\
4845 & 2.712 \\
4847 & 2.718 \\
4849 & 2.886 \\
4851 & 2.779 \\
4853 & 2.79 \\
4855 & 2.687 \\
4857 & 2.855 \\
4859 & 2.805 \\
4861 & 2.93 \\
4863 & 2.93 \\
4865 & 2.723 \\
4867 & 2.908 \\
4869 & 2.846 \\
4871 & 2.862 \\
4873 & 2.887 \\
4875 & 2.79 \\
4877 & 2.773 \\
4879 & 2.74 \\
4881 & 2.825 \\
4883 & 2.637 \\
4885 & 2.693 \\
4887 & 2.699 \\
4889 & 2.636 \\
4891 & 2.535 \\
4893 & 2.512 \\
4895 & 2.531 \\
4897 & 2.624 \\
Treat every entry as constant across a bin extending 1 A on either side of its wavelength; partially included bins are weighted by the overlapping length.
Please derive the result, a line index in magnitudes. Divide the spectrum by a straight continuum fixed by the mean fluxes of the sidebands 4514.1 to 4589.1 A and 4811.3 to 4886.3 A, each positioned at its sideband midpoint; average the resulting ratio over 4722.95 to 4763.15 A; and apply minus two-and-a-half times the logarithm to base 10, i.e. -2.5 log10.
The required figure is 0.34 mag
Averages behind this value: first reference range 2.18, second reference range 2.62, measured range 1.8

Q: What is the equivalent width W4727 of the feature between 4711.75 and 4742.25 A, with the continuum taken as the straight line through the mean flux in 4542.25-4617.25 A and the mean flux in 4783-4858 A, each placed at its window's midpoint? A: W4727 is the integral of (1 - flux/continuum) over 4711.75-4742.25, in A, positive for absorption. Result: 5.9 A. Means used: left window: 2.15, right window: 2.33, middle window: 1.82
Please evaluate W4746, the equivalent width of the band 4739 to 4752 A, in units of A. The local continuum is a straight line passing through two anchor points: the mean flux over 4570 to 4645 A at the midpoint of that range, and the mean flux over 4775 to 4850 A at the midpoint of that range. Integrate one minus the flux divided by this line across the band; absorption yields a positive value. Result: 2.8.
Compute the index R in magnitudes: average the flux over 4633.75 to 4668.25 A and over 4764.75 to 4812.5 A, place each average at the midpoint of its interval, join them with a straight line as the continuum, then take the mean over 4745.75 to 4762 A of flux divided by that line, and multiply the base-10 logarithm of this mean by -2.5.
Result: 0.07 mag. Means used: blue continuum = 2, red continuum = 1.98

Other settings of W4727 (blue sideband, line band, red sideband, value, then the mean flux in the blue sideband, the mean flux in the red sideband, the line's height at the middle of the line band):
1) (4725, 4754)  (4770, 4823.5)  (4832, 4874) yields 5.0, 1.77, 2.74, 2.26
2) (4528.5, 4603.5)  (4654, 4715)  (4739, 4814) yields 4.9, 2.17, 1.93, 2.03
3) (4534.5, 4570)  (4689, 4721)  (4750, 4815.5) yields 2.9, 2.21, 1.97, 2.05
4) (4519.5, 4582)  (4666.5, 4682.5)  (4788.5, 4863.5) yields 3.5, 2.19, 2.4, 2.29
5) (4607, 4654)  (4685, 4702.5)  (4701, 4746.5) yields 0.3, 2.09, 1.81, 1.9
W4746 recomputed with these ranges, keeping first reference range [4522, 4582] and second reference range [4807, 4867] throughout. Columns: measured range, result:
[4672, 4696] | 5.47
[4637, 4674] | 5.53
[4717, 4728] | 2.68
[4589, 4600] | 0.42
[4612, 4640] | 2.20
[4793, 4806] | 2.06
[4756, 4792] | 8.38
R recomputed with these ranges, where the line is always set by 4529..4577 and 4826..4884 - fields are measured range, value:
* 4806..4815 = 0.22 mag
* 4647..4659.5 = 0.23 mag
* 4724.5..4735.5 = 0.36 mag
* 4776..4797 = 0.31 mag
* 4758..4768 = 0.37 mag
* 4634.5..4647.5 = 0.09 mag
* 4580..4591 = 0.06 mag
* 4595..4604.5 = 0.09 mag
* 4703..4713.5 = 0.26 mag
